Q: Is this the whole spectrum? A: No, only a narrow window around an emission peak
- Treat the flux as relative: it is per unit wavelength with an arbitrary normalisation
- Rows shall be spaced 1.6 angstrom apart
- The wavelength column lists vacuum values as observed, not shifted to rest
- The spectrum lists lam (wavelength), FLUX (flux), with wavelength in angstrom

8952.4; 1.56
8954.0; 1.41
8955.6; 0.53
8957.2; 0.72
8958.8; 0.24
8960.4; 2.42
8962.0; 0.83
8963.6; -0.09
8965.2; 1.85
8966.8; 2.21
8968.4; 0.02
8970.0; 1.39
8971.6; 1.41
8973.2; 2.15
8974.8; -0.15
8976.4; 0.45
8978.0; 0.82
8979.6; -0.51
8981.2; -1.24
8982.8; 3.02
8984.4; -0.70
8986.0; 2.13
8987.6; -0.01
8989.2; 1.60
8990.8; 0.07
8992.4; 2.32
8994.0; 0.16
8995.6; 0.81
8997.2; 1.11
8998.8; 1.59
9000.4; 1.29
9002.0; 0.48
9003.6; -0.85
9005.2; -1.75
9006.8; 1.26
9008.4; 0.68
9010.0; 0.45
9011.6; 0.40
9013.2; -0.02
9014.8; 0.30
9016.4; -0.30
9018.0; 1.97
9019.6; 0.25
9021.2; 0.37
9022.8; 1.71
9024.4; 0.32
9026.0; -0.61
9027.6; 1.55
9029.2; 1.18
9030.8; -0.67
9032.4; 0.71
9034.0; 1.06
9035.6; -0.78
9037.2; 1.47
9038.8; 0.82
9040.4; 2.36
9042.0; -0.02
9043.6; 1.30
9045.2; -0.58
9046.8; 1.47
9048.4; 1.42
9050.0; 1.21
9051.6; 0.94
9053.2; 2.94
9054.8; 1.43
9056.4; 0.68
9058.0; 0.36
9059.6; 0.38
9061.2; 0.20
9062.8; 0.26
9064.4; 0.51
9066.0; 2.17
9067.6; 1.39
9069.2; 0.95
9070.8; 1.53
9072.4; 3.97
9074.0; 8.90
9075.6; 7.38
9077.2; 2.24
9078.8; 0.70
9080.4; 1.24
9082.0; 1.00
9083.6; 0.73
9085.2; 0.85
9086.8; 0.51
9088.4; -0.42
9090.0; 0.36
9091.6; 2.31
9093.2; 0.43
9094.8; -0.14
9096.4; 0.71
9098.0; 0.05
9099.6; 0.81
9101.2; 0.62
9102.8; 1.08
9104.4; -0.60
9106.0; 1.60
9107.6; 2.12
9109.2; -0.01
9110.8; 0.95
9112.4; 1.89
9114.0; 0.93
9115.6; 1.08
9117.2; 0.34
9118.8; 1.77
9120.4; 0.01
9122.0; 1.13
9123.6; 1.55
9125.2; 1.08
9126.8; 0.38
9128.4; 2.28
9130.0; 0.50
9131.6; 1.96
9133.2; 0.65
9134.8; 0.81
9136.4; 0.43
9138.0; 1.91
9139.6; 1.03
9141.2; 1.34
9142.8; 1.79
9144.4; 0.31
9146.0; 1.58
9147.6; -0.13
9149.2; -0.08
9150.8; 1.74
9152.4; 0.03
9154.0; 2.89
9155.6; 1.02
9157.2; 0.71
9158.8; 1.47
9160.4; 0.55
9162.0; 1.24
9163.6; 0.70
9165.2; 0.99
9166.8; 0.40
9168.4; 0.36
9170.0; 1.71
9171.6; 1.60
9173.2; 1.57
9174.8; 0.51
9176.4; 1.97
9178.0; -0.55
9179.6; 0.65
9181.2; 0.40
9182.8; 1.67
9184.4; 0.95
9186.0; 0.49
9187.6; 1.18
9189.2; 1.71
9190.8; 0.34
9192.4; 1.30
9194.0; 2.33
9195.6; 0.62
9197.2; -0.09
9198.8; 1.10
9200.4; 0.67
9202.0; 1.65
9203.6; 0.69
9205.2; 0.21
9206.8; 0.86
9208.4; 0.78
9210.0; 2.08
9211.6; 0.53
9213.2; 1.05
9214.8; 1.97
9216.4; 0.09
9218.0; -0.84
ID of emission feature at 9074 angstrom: Hbeta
